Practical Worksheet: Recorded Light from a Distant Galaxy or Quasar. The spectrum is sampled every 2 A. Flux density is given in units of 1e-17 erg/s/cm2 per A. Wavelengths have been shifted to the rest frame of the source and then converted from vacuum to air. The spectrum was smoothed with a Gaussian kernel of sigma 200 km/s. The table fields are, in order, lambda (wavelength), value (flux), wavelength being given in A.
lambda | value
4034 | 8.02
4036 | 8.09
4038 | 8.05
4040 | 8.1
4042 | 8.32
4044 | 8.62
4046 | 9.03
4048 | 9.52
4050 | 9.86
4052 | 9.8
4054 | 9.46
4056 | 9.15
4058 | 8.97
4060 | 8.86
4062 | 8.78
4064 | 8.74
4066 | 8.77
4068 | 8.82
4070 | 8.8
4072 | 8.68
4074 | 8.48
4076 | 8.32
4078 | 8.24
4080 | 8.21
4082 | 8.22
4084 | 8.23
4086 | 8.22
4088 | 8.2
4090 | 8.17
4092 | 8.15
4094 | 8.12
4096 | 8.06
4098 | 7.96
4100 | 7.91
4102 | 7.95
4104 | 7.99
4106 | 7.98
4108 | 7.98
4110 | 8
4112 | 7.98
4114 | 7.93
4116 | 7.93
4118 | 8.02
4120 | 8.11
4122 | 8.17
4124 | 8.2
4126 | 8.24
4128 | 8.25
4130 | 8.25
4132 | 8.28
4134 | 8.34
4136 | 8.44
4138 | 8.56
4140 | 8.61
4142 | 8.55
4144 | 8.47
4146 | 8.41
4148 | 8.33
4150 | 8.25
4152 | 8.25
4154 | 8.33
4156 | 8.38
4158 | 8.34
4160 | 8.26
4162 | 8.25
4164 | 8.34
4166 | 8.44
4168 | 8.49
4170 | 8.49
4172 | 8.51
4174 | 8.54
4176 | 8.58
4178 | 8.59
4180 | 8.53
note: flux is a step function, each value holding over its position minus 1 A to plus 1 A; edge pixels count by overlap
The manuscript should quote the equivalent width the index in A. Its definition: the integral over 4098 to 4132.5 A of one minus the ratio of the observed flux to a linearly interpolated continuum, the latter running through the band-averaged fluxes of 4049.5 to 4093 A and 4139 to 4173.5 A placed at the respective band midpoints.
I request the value 1.9 A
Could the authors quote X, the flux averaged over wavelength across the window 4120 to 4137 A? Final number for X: 8.26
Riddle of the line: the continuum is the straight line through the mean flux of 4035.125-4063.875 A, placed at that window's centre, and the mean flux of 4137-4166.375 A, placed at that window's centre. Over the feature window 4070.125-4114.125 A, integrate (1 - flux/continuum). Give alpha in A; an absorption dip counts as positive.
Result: 2.7 A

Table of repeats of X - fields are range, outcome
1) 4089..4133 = 8.07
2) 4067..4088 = 8.41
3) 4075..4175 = 8.24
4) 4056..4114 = 8.32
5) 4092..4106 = 8.01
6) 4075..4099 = 8.17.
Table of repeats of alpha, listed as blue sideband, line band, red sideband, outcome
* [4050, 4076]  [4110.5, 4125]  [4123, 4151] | 0.8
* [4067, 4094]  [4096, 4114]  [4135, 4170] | 0.9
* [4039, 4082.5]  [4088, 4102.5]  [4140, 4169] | 1.0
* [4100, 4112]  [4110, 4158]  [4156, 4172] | -0.6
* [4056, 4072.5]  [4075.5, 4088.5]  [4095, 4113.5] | 0.3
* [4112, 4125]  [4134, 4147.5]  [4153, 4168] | -0.5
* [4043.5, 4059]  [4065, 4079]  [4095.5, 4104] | 0.3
